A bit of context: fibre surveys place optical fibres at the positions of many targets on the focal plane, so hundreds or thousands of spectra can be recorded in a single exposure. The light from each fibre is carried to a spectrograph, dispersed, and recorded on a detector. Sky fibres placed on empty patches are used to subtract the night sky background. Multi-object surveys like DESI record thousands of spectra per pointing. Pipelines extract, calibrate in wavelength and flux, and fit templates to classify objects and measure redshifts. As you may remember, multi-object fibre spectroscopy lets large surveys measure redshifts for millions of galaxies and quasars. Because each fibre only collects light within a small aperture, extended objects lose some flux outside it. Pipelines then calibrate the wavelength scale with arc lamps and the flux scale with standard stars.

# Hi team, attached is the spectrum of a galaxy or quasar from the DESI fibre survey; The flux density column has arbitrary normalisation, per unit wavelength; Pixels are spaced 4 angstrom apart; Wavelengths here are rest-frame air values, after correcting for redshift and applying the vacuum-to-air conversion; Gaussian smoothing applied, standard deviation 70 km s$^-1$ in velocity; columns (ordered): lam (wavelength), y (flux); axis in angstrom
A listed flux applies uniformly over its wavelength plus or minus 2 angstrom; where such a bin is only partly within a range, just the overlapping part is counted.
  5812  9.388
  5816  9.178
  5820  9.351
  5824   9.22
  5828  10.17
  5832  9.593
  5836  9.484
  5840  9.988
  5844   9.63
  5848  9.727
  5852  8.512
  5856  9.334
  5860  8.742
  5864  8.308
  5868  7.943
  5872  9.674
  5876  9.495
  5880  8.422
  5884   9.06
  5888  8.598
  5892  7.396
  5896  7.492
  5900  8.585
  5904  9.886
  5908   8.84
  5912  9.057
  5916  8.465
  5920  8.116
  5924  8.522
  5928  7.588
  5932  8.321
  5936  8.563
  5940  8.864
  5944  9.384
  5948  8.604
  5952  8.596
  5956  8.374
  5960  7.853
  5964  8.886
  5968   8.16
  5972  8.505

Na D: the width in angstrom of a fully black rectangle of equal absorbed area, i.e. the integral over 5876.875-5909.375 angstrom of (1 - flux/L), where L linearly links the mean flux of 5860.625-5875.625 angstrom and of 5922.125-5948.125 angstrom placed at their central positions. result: 0.4 angstrom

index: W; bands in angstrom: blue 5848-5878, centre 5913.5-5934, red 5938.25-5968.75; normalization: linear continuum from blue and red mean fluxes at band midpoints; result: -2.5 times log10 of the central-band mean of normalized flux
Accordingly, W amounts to 0.06 mag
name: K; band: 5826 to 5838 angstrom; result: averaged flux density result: 9.75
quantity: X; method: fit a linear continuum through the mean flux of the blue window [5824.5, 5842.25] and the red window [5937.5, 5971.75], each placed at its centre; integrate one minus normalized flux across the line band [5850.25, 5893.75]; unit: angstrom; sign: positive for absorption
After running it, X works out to 3.22 angstrom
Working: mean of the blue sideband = 9.76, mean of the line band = 8.69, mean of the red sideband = 8.59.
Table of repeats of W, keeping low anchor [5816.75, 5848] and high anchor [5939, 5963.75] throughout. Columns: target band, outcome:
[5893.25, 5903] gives 0.112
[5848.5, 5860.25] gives 0.053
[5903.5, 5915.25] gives -0.015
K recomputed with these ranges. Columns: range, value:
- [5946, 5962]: 8.36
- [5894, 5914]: 8.77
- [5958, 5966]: 8.37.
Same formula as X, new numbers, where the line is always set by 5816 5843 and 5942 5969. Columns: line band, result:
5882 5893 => 0.8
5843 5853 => 0.1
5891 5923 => 1.6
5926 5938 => 0.8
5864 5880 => 0.7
